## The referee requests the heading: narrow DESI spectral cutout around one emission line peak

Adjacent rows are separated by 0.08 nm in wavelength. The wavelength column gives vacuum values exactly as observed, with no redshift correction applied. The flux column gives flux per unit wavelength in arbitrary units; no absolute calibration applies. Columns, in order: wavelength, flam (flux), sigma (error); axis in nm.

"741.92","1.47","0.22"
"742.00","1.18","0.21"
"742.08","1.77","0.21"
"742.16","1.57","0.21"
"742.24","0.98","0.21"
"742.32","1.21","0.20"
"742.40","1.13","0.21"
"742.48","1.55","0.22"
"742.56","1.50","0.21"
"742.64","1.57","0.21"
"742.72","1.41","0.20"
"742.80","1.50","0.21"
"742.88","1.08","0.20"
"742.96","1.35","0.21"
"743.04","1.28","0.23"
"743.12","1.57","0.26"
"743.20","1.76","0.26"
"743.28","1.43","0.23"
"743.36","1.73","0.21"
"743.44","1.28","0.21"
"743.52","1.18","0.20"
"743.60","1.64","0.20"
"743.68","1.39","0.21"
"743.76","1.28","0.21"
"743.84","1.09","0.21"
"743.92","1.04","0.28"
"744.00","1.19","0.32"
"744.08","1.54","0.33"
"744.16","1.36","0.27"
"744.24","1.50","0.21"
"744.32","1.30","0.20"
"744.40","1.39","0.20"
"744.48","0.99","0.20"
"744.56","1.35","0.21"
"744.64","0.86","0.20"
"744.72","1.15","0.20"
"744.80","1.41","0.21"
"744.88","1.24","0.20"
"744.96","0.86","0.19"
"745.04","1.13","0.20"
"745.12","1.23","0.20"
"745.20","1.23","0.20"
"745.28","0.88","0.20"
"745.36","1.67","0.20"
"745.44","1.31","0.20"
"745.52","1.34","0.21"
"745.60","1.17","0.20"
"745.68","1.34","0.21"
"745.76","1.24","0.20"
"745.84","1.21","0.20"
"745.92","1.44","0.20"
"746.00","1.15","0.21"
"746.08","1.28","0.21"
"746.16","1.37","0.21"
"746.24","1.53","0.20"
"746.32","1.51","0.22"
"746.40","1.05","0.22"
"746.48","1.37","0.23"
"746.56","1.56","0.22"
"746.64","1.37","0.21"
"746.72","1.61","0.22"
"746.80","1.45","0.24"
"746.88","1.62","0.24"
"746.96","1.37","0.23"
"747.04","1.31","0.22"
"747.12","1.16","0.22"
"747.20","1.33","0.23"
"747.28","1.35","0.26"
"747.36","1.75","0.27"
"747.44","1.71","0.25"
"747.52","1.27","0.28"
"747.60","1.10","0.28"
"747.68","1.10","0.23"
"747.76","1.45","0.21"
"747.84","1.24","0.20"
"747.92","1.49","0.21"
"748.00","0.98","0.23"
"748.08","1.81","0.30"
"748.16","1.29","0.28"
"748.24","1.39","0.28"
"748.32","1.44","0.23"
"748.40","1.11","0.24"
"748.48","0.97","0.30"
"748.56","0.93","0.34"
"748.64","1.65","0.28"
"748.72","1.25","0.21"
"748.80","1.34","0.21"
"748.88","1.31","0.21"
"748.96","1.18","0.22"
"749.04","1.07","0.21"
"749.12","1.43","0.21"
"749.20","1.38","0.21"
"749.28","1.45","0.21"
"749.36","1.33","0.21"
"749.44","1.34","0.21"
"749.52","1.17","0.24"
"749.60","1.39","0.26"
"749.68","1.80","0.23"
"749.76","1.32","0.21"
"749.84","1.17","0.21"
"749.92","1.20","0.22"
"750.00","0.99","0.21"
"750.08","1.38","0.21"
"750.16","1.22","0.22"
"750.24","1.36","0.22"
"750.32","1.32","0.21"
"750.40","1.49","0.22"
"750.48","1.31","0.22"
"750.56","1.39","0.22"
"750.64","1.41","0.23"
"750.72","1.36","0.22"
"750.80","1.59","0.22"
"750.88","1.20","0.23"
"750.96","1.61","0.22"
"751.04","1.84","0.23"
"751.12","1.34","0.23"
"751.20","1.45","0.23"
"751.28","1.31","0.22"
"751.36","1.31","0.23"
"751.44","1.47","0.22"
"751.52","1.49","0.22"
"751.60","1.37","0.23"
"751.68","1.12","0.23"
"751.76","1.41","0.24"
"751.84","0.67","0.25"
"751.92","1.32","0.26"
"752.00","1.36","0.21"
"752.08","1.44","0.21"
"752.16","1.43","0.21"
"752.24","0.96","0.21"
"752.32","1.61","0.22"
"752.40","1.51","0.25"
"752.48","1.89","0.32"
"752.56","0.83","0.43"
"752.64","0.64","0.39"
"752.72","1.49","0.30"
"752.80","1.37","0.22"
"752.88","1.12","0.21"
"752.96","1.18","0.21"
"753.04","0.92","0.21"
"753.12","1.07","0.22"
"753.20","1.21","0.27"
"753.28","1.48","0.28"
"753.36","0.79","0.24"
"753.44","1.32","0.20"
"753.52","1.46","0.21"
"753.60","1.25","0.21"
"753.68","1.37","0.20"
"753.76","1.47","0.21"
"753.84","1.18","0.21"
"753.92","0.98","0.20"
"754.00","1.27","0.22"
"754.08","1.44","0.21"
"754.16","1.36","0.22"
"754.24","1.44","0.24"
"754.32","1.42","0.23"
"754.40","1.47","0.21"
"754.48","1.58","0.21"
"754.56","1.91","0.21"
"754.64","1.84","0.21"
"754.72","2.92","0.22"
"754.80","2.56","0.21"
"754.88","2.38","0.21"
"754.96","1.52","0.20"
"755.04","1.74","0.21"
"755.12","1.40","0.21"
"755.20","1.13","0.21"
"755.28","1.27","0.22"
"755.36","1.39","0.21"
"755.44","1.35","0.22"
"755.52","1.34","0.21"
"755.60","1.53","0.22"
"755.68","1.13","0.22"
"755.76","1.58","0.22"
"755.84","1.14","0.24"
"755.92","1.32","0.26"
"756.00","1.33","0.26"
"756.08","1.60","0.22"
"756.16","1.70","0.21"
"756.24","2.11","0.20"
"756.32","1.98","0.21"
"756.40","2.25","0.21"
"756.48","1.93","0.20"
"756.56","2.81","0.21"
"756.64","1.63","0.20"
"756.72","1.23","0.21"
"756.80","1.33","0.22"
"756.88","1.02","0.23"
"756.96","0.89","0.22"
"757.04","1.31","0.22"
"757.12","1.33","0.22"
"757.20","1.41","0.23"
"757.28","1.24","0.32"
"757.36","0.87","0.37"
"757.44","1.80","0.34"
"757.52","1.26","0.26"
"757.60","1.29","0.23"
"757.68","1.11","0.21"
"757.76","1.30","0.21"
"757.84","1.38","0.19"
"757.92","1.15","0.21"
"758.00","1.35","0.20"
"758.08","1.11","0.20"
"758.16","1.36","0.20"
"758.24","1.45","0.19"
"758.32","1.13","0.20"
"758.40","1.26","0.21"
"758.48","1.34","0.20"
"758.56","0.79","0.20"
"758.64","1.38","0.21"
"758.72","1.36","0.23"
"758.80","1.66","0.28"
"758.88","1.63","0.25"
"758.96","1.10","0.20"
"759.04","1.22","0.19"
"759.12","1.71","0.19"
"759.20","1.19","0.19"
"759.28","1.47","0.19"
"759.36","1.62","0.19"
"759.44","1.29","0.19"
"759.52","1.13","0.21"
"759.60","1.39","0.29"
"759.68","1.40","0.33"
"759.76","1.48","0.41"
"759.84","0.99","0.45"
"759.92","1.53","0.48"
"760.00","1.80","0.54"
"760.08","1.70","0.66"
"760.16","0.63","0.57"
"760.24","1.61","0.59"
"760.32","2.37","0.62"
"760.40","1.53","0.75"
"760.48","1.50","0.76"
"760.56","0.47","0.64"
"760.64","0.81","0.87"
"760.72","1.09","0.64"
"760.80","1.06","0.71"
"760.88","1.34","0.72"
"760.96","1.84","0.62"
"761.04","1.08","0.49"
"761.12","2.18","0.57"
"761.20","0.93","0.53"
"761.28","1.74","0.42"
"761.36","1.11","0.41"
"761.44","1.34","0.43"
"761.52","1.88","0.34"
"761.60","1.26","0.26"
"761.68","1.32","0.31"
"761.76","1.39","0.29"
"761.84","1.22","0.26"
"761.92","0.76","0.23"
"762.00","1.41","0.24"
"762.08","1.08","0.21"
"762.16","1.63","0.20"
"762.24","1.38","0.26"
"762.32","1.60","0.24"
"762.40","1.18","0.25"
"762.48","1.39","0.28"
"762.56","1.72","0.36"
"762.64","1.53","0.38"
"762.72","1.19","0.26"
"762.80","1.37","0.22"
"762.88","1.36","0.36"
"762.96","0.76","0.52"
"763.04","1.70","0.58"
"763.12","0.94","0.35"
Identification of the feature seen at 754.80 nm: [S II]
